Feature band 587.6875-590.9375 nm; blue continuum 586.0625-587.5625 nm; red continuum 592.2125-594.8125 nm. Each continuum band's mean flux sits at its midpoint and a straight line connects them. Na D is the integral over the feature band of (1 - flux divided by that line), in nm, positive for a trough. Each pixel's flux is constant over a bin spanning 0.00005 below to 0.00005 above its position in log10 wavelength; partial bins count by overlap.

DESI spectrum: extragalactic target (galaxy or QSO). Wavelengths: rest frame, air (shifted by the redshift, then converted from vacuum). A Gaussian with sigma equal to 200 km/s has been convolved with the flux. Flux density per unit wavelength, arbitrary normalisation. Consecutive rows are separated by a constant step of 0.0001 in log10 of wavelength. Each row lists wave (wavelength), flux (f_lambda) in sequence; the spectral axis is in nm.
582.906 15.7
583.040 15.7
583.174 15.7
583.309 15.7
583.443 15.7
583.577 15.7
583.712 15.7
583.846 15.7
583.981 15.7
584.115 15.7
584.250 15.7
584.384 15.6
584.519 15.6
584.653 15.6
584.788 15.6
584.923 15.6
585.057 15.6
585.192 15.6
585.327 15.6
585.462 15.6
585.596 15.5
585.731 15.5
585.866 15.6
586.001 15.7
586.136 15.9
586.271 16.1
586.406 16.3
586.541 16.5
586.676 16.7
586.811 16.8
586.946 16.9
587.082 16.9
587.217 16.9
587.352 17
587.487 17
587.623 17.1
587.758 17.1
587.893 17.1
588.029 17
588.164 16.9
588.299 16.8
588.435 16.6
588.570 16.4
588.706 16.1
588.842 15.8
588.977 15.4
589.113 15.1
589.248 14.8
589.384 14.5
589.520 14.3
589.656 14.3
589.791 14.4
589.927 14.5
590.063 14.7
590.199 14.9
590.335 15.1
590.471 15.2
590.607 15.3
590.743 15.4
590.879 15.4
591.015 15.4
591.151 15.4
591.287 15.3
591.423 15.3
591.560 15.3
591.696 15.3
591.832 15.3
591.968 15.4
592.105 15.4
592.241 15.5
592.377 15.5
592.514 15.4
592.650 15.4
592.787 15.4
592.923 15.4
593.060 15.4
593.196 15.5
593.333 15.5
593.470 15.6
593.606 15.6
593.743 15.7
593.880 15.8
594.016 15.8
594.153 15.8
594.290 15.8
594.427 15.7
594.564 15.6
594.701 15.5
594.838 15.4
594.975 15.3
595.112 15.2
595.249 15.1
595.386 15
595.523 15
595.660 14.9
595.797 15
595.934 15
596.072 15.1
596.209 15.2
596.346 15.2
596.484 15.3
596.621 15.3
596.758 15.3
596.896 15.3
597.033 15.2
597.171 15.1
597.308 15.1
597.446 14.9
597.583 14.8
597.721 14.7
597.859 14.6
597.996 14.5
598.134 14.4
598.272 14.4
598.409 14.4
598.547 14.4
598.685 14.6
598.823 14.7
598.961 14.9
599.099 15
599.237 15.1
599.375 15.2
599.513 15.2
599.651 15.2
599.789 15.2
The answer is 0.14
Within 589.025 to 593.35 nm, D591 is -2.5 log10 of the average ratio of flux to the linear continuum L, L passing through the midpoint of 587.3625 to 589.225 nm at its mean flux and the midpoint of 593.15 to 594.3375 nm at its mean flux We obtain 0.06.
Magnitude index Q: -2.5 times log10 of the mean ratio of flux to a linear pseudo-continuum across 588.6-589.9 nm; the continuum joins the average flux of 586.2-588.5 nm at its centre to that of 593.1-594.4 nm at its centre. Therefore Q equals 0.10 mag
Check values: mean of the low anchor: 16.8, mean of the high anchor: 15.7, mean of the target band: 15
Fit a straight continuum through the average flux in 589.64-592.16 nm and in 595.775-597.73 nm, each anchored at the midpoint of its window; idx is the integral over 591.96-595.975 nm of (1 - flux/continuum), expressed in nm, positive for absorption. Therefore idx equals -0.08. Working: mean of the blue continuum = 15.1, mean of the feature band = 15.4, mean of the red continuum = 15.1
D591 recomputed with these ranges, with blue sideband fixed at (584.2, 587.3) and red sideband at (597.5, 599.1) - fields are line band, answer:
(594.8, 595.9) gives -0.01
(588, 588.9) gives -0.05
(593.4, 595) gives -0.04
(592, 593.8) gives -0.02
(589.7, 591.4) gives 0.03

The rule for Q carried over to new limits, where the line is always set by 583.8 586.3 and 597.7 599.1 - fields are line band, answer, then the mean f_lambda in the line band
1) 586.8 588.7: -0.096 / 16.9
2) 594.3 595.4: -0.038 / 15.4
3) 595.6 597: -0.030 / 15.2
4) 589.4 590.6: 0.040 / 14.7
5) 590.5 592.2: -0.015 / 15.4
